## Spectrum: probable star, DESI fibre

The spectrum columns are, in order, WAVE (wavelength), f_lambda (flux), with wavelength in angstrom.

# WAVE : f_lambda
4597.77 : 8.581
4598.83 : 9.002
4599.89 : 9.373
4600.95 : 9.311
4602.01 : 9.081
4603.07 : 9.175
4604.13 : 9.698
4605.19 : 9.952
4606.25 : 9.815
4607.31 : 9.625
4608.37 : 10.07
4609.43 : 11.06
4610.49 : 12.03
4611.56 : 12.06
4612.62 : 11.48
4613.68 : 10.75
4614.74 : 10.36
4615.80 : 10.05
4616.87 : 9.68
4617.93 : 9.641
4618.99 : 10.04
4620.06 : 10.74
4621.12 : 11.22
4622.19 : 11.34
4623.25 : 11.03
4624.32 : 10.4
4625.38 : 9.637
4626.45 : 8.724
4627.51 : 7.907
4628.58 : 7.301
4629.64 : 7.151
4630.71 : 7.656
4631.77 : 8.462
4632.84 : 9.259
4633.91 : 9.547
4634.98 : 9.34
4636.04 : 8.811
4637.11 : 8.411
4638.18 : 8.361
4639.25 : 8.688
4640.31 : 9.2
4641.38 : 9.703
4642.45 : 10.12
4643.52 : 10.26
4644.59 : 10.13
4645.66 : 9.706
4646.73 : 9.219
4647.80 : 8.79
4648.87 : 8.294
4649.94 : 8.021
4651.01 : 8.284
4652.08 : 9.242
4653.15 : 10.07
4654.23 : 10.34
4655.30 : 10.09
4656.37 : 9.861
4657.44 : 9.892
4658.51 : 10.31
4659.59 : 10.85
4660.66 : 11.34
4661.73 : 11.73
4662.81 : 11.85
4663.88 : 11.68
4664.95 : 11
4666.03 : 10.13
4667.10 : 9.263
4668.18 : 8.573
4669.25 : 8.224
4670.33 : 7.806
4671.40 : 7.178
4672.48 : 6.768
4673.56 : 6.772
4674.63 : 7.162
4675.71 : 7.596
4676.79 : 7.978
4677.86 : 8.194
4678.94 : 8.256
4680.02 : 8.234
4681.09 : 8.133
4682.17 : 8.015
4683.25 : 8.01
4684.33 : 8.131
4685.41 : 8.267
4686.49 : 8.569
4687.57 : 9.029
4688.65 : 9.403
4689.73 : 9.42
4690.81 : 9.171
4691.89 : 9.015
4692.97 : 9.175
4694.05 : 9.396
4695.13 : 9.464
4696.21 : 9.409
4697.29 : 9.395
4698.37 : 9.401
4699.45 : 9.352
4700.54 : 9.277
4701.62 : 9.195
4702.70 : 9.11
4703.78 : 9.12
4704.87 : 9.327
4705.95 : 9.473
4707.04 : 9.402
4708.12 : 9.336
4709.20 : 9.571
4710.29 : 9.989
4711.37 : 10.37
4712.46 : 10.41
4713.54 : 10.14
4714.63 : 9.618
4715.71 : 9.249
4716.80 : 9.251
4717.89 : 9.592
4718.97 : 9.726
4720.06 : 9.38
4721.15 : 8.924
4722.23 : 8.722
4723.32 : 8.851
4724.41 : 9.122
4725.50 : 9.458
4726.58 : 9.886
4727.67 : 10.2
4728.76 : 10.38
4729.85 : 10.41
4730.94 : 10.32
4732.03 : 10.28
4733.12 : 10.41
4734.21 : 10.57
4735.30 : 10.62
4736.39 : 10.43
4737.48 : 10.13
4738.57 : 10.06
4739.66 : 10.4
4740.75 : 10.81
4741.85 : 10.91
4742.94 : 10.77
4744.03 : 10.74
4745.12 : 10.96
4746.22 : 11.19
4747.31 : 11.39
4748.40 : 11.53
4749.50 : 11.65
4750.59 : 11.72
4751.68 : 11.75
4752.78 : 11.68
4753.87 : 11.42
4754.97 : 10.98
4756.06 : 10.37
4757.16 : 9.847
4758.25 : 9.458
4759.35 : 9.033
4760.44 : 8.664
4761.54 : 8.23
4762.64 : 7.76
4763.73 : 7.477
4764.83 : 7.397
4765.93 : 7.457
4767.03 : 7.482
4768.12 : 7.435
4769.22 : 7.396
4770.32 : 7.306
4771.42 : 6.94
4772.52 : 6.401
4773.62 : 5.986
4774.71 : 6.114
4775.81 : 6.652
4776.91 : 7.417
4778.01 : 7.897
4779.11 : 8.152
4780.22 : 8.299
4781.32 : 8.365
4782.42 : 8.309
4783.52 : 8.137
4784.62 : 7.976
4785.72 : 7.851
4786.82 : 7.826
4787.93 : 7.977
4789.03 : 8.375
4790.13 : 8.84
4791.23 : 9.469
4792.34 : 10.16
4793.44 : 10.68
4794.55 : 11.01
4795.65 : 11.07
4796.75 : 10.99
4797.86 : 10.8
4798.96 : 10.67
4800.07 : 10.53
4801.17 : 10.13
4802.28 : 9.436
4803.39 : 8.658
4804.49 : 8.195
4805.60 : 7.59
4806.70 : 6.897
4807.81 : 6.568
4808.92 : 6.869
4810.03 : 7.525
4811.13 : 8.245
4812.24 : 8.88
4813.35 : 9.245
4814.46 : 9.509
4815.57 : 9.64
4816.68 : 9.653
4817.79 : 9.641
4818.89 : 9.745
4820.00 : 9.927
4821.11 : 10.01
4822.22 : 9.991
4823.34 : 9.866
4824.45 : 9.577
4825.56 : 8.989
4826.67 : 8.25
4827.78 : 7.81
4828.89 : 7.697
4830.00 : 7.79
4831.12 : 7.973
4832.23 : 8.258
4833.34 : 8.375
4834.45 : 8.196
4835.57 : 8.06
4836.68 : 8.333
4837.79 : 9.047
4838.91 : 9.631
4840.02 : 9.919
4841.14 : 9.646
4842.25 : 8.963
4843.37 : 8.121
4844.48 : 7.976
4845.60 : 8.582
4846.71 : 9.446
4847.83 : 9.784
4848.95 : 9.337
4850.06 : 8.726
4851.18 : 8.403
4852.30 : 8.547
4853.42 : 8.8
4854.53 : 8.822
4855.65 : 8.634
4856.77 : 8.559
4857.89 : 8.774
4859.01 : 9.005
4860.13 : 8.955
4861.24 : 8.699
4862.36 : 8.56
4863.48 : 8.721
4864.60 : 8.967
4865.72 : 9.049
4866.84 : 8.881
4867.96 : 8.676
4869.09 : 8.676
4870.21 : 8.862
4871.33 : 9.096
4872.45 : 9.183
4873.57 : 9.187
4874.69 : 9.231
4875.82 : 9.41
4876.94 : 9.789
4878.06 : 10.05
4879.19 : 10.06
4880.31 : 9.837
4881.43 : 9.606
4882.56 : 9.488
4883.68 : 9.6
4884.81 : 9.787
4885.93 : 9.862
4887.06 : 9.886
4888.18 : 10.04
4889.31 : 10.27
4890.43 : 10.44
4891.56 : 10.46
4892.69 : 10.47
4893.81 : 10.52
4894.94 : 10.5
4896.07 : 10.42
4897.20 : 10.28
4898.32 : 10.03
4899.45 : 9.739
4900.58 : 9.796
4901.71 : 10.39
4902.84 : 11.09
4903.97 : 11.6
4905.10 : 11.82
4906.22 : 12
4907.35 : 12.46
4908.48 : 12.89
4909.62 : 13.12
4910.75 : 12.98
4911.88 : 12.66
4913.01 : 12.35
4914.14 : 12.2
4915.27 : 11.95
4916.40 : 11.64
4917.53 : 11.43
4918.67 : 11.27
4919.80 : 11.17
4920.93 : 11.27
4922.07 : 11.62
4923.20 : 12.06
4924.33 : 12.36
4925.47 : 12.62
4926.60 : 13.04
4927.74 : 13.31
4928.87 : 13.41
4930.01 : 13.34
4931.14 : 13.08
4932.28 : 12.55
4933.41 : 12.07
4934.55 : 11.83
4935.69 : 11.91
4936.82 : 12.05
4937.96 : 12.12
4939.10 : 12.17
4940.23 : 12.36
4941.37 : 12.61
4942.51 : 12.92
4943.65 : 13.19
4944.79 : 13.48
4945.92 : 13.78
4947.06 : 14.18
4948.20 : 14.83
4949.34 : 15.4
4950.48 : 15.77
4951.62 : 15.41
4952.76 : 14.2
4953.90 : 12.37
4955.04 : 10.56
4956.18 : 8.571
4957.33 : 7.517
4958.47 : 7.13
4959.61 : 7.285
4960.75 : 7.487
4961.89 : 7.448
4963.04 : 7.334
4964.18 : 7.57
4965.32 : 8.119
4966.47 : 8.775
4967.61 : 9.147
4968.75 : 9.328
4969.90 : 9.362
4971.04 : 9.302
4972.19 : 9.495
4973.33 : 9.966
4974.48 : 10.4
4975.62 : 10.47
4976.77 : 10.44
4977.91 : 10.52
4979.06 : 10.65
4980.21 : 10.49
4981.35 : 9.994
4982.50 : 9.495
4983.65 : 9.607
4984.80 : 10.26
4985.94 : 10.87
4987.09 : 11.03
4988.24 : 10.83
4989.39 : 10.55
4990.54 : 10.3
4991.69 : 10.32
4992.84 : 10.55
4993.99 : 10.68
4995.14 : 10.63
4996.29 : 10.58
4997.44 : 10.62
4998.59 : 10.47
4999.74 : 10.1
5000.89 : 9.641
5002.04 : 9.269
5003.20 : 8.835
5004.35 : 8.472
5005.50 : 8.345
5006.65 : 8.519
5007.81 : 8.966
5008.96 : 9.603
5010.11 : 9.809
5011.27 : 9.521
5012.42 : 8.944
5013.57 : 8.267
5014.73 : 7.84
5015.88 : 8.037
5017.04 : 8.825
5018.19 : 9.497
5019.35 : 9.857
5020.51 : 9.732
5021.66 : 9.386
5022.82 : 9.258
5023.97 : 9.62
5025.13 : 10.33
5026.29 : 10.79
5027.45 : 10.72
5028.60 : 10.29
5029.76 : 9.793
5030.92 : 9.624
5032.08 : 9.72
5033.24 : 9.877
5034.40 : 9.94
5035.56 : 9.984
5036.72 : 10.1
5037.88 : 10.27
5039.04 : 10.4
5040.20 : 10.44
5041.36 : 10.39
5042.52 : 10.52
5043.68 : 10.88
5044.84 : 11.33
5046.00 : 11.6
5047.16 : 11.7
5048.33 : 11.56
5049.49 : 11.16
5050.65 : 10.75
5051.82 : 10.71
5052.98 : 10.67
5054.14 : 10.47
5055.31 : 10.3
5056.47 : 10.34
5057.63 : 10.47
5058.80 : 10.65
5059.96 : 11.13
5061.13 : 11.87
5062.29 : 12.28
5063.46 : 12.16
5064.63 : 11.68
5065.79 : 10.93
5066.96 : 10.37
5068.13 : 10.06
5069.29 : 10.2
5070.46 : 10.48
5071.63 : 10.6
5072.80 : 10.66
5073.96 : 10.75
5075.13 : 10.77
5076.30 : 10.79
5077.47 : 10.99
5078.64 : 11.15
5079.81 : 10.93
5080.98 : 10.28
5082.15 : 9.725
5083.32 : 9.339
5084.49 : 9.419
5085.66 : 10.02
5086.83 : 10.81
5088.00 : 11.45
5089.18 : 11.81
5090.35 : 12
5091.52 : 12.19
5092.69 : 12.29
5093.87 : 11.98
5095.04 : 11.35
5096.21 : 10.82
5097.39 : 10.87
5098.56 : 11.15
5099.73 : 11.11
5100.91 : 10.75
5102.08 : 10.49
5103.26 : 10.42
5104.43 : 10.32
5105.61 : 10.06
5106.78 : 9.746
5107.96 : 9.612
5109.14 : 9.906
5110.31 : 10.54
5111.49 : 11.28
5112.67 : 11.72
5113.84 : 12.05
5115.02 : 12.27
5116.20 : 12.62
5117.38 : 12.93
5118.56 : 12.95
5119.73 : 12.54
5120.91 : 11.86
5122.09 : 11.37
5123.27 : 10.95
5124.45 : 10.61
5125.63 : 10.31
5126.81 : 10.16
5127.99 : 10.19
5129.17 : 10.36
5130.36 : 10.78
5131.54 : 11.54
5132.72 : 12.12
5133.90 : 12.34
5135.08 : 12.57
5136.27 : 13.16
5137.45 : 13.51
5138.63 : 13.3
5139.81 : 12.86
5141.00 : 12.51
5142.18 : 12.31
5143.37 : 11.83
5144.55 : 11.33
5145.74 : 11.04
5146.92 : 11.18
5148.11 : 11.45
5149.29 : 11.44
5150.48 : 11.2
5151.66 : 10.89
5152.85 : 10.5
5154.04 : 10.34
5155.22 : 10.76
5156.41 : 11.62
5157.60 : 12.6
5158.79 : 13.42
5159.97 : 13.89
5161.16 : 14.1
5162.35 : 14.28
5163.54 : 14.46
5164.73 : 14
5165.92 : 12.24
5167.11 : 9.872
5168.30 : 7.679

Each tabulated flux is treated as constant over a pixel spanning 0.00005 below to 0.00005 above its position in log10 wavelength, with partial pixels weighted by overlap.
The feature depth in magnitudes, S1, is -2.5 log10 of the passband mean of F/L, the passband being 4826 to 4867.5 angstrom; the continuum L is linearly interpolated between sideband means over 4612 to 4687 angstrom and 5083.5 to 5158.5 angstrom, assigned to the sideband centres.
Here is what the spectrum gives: 0.17 mag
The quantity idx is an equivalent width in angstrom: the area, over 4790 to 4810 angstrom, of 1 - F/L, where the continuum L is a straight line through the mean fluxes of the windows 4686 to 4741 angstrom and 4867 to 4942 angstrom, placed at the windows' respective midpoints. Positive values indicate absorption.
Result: 1.9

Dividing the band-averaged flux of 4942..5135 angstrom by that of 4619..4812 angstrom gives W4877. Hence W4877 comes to 1.15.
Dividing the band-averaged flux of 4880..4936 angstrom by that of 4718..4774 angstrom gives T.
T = 1.18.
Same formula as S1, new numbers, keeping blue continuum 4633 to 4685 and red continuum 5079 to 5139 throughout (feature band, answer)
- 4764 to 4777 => 0.35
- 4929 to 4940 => -0.19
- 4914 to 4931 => -0.18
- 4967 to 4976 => 0.10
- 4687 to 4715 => -0.02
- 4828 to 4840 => 0.18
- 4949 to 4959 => -0.13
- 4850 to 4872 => 0.15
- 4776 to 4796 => 0.12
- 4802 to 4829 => 0.13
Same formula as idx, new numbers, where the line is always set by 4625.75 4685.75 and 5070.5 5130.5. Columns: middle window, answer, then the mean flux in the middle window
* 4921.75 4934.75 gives -3.1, 12.7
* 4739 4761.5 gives -3.1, 10.7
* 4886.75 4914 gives -2.8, 11.1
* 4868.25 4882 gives 0.8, 9.4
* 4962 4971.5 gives 1.7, 8.55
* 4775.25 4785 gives 1.7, 7.9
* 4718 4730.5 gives -0.4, 9.56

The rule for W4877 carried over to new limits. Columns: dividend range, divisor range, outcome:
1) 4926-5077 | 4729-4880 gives 1.16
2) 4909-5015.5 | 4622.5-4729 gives 1.18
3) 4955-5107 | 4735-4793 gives 1.12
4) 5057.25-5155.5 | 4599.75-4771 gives 1.18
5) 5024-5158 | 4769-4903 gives 1.23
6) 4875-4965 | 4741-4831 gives 1.25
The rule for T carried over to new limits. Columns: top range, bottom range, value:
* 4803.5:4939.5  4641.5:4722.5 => 1.08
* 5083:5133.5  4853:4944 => 1.03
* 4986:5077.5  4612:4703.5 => 1.11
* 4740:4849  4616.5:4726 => 0.97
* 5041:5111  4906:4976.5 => 0.94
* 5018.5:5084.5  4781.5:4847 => 1.18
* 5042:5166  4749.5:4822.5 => 1.28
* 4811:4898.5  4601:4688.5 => 0.98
